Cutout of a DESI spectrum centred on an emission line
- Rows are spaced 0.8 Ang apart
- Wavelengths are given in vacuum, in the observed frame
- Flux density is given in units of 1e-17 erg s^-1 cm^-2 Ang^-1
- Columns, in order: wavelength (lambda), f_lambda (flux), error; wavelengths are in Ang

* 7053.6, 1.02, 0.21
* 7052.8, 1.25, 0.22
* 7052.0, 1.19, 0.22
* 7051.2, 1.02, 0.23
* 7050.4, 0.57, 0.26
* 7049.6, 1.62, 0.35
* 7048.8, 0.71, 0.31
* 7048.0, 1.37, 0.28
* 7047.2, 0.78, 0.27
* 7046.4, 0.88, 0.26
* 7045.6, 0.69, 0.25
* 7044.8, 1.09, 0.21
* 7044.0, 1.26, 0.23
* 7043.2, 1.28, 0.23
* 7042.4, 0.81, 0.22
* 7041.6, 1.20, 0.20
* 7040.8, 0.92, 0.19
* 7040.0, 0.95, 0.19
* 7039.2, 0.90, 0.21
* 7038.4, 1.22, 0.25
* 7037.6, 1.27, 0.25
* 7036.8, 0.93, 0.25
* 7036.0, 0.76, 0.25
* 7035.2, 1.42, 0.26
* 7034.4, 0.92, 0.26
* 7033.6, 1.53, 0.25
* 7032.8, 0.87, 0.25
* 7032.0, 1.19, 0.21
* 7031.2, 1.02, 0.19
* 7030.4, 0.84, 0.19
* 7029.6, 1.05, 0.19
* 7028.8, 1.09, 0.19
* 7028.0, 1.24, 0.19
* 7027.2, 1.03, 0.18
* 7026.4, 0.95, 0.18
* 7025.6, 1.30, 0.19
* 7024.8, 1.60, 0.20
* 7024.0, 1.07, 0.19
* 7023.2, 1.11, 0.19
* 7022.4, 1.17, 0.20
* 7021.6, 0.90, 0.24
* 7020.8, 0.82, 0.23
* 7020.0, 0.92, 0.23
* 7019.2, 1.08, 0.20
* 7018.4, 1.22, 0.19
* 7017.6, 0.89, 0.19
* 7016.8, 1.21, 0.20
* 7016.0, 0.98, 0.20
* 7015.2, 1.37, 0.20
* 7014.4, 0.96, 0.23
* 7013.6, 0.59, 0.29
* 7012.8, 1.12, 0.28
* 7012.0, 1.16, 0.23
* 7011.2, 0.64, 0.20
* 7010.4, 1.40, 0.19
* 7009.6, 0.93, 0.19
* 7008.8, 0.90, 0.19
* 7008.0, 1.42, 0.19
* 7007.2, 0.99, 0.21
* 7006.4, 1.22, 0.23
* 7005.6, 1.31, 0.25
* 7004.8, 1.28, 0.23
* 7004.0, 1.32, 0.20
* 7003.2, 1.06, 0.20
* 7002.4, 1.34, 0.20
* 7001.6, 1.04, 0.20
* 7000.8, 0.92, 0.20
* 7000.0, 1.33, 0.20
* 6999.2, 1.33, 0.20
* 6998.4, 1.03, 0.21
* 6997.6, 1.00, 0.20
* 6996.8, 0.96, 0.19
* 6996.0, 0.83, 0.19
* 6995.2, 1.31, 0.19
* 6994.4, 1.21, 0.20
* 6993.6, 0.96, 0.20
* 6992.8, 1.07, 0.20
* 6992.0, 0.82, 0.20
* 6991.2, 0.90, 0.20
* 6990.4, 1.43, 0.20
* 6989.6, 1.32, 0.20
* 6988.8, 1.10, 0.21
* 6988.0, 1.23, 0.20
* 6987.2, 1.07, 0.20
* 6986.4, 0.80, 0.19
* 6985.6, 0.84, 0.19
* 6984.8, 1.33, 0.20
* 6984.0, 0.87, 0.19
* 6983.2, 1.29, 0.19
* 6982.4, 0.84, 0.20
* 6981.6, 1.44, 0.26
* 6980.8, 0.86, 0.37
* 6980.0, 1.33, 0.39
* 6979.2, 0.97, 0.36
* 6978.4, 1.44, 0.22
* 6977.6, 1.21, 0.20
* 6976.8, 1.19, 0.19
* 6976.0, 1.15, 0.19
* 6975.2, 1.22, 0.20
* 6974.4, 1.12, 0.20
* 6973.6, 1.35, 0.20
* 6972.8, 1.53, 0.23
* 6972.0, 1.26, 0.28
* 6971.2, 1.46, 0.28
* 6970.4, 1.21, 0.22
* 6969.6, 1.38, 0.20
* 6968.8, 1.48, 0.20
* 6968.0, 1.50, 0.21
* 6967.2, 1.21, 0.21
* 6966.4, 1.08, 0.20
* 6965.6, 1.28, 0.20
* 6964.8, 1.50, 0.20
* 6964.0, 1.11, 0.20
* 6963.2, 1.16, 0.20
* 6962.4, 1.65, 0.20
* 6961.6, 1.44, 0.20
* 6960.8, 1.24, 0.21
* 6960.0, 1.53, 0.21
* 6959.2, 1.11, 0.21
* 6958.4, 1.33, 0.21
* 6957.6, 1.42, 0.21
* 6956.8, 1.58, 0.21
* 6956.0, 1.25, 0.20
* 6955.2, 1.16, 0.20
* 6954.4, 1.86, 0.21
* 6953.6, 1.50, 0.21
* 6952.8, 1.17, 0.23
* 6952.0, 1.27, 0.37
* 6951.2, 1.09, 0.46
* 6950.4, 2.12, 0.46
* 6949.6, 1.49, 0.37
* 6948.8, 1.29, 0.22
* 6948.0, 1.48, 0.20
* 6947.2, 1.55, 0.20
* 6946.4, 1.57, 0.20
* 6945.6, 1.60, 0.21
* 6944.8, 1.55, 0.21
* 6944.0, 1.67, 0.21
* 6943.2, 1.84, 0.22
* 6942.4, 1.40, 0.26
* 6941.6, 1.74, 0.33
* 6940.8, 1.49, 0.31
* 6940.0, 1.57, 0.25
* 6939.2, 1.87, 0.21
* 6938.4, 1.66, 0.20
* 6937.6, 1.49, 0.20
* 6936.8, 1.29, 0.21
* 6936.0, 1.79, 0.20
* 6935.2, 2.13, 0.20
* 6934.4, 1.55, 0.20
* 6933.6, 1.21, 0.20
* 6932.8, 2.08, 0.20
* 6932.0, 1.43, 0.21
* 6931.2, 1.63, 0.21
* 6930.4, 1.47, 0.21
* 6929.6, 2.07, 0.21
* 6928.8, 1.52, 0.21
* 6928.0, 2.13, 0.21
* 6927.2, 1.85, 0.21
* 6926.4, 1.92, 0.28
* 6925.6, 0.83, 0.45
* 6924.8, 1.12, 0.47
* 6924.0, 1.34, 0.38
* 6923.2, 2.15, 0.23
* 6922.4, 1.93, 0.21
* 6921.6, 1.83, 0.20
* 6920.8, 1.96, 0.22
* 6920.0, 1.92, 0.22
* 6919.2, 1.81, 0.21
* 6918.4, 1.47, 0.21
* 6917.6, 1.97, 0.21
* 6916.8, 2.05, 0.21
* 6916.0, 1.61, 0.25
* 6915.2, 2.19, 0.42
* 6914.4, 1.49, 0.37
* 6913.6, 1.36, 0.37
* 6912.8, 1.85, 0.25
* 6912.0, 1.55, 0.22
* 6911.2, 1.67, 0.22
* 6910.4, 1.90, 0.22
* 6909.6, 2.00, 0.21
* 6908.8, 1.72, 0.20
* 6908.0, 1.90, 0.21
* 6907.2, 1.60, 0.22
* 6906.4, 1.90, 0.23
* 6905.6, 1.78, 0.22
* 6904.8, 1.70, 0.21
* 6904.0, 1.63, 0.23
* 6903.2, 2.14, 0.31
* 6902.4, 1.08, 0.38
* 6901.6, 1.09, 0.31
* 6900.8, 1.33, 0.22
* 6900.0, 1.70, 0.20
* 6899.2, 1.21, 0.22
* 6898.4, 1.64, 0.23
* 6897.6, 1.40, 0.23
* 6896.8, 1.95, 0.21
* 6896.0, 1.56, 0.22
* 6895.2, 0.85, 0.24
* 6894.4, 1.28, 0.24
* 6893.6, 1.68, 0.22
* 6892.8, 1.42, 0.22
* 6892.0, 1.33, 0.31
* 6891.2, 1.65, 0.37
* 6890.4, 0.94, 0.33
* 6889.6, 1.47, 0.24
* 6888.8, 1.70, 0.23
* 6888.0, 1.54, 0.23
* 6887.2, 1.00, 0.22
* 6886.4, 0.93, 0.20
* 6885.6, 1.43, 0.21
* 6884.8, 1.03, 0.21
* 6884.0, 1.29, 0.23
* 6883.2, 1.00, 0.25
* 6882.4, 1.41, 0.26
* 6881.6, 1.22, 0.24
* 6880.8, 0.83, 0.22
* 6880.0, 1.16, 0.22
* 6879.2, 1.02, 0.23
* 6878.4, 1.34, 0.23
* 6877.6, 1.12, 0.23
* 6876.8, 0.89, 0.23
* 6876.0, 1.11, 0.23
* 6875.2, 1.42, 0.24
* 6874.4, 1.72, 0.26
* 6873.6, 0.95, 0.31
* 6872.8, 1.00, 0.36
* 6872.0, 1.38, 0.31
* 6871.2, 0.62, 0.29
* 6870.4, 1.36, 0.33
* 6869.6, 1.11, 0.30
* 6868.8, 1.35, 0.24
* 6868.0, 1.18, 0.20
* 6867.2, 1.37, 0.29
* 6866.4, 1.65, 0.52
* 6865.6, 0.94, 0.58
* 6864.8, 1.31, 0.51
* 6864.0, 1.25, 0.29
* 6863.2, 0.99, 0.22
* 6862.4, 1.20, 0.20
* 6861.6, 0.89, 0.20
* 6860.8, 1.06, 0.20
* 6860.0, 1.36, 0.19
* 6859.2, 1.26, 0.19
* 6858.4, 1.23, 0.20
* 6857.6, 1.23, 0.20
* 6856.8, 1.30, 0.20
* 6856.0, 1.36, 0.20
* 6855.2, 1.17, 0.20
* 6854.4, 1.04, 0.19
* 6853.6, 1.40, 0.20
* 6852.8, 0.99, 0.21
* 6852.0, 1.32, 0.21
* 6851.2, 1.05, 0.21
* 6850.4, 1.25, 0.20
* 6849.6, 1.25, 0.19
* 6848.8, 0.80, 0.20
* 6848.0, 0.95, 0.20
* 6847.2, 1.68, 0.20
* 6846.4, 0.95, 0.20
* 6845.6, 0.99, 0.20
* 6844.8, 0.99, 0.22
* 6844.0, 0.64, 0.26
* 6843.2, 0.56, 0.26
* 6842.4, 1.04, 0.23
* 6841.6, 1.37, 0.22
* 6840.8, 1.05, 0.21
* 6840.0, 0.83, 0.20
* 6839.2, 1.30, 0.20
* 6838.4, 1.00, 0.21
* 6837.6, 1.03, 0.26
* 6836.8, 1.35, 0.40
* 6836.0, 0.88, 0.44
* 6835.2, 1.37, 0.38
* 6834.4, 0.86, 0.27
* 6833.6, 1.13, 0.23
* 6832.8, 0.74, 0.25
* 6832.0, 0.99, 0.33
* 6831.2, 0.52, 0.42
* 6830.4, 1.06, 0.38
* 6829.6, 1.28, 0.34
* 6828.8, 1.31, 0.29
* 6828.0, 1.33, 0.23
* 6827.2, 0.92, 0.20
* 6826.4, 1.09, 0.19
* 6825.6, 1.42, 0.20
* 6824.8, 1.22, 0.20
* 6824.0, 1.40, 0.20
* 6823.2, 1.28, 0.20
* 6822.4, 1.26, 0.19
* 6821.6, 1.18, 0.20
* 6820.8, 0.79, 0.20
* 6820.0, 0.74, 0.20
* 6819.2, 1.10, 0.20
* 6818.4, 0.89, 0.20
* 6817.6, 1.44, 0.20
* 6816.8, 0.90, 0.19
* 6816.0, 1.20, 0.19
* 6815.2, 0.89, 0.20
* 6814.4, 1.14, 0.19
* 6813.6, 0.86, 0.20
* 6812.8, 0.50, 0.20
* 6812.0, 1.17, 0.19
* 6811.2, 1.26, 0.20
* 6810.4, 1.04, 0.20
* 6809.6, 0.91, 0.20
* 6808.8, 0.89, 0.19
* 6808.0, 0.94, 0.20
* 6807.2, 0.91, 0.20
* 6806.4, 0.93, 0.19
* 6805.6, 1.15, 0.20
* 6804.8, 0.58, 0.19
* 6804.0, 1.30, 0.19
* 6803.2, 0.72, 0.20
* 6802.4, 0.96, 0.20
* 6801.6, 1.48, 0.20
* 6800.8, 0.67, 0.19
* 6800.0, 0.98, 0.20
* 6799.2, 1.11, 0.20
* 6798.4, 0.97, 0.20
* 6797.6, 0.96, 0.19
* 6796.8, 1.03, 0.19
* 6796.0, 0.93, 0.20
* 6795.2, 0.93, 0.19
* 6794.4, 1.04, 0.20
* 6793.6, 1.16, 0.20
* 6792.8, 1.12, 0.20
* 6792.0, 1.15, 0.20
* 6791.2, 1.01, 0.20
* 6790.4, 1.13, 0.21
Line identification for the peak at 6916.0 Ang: Mg II 2798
